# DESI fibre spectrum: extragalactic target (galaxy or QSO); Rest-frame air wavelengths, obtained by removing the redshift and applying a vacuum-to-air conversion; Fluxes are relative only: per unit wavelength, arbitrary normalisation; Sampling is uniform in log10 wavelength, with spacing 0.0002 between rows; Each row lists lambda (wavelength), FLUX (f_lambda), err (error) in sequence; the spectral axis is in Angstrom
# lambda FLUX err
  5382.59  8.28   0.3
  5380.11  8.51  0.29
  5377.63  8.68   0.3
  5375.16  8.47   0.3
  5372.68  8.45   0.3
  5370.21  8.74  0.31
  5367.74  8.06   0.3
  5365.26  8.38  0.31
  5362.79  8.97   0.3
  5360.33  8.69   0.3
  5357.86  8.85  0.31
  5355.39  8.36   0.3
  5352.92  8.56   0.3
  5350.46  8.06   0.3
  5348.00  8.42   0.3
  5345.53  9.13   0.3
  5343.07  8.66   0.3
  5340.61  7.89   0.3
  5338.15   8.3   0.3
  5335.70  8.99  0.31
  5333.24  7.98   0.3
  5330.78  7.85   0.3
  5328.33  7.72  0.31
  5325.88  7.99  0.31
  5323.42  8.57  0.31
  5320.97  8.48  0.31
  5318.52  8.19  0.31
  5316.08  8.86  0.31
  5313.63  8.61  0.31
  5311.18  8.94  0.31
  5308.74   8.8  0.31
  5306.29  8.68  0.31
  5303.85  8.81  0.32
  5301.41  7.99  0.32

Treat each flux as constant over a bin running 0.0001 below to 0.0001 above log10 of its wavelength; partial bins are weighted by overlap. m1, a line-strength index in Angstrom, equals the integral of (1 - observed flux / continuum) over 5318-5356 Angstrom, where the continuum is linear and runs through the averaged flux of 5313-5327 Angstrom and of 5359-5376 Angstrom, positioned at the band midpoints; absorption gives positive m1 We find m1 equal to 0.7 Angstrom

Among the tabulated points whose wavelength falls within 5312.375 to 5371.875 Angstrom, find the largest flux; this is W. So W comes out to 9.13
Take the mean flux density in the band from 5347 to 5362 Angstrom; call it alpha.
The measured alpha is 8.51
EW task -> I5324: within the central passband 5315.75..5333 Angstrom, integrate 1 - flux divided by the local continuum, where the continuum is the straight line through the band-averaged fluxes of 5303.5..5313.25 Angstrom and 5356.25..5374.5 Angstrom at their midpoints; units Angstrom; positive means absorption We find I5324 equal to 1.1 Angstrom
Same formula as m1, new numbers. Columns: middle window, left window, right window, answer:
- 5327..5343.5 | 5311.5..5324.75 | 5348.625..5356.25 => 0.5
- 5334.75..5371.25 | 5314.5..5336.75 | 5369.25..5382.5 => -0.5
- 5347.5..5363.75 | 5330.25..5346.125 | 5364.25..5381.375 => -0.2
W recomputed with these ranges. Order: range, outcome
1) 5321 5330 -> 8.57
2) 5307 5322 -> 8.94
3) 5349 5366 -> 8.97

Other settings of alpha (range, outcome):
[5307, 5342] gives 8.38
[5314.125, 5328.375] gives 8.37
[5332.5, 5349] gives 8.5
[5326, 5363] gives 8.4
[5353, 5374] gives 8.56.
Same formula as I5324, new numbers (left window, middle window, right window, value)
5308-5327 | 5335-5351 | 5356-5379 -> 0.13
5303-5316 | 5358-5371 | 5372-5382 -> -0.04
